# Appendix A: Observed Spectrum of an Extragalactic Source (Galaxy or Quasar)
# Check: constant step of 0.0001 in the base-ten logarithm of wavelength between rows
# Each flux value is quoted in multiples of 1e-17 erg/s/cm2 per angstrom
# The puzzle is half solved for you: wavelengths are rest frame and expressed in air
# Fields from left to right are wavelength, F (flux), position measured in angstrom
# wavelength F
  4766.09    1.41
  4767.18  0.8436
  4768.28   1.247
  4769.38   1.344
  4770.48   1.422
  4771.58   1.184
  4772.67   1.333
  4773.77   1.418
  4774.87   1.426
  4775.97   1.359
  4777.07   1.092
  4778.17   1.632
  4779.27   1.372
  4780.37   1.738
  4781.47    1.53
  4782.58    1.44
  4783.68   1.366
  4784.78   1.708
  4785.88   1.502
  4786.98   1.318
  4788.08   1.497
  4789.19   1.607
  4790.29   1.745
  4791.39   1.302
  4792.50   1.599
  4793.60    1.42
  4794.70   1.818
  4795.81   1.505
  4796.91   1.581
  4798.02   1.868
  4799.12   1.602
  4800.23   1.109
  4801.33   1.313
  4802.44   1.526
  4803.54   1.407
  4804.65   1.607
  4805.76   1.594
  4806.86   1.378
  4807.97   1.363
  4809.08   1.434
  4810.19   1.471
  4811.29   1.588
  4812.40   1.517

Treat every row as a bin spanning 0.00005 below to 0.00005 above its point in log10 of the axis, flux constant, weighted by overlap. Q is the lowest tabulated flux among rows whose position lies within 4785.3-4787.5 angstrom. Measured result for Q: 1.318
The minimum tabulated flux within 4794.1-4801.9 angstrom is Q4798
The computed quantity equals 1.109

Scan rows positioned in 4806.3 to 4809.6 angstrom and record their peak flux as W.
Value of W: 1.434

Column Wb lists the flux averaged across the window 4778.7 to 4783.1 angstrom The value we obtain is 1.52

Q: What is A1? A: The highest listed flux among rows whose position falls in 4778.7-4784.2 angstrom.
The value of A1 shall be 1.738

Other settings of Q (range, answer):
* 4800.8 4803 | 1.313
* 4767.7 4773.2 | 1.184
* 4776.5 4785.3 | 1.092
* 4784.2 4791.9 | 1.302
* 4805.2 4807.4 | 1.378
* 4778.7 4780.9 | 1.372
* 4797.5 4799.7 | 1.602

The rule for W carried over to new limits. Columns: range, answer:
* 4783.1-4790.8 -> 1.745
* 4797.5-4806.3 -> 1.868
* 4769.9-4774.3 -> 1.422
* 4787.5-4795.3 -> 1.818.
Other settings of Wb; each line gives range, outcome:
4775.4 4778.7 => 1.36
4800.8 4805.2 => 1.46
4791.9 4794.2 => 1.51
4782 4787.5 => 1.47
